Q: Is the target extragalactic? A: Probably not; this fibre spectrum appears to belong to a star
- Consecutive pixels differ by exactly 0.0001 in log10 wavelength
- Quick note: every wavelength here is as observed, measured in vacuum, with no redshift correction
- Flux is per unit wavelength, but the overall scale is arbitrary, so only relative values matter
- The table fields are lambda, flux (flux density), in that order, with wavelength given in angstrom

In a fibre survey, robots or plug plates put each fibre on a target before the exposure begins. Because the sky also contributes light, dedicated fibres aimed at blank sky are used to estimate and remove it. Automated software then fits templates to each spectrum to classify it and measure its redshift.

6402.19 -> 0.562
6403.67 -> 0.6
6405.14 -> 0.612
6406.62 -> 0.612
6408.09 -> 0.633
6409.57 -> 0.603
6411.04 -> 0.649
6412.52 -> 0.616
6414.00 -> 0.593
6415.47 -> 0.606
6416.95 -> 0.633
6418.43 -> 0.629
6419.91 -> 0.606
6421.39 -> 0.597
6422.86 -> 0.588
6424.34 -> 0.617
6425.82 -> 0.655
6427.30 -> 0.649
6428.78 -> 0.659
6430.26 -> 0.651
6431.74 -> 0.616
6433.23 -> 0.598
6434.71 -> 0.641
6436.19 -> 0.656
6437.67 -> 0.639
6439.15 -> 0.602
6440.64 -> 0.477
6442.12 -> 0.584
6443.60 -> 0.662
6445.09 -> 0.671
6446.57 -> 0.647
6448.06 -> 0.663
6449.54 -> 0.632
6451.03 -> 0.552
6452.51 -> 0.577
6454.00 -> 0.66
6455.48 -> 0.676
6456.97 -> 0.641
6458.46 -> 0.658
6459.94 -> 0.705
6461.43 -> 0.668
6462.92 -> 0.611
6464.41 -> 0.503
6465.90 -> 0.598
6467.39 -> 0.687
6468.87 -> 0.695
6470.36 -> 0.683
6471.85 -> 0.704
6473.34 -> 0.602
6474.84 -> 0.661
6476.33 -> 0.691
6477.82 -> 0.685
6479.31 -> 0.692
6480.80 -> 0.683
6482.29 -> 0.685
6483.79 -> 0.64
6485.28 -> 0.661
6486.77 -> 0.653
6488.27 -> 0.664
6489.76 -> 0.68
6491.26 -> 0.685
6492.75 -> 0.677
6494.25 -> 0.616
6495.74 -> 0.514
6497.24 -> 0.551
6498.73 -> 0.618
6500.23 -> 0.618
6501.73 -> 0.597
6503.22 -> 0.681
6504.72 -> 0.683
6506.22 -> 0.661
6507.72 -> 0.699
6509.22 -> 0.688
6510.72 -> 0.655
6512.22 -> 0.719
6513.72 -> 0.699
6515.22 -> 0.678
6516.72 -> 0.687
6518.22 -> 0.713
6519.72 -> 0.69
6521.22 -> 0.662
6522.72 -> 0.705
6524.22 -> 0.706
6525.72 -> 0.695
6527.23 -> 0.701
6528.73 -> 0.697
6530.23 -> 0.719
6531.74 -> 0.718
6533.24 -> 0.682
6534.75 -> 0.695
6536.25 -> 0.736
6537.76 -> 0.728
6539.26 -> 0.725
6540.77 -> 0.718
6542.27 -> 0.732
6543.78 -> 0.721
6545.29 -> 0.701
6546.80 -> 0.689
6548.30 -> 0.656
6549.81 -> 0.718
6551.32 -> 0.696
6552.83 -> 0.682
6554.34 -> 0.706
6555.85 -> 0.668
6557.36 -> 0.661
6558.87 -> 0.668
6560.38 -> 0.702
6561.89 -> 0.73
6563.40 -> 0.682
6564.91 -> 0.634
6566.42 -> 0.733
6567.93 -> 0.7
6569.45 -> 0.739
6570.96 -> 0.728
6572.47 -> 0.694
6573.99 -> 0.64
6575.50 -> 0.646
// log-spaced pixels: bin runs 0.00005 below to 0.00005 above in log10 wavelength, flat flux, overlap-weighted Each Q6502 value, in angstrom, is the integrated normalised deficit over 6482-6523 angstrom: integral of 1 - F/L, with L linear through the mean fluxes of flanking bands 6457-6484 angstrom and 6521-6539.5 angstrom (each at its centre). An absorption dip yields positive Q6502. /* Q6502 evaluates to 1.5 angstrom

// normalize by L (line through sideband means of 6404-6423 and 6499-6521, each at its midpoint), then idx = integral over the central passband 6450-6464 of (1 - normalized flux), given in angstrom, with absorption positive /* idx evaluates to 0.1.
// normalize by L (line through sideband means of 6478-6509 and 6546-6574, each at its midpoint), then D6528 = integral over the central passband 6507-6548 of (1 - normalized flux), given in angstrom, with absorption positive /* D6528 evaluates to -1.9 angstrom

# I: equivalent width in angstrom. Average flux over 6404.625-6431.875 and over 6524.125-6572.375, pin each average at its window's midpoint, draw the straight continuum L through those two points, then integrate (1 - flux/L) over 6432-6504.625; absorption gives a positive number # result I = 1.6 angstrom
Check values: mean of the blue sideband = 0.623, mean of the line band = 0.639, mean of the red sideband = 0.702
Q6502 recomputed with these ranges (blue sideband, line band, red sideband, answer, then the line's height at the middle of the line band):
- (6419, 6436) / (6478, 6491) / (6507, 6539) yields -0.02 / 0.67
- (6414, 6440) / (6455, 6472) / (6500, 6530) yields -0.03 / 0.649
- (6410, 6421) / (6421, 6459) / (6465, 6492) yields 0.69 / 0.637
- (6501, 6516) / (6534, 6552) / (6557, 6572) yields -0.51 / 0.69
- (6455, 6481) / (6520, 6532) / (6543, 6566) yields -0.38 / 0.678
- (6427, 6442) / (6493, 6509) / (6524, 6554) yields 1.09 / 0.673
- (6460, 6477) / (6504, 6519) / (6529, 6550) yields -0.07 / 0.685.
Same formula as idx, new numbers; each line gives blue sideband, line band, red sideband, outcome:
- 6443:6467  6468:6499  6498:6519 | -0.09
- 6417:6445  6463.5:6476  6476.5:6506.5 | -0.10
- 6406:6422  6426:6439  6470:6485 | -0.11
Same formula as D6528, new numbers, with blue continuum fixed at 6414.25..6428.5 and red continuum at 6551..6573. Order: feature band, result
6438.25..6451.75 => 0.48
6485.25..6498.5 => 0.53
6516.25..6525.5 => -0.29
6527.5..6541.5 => -0.66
